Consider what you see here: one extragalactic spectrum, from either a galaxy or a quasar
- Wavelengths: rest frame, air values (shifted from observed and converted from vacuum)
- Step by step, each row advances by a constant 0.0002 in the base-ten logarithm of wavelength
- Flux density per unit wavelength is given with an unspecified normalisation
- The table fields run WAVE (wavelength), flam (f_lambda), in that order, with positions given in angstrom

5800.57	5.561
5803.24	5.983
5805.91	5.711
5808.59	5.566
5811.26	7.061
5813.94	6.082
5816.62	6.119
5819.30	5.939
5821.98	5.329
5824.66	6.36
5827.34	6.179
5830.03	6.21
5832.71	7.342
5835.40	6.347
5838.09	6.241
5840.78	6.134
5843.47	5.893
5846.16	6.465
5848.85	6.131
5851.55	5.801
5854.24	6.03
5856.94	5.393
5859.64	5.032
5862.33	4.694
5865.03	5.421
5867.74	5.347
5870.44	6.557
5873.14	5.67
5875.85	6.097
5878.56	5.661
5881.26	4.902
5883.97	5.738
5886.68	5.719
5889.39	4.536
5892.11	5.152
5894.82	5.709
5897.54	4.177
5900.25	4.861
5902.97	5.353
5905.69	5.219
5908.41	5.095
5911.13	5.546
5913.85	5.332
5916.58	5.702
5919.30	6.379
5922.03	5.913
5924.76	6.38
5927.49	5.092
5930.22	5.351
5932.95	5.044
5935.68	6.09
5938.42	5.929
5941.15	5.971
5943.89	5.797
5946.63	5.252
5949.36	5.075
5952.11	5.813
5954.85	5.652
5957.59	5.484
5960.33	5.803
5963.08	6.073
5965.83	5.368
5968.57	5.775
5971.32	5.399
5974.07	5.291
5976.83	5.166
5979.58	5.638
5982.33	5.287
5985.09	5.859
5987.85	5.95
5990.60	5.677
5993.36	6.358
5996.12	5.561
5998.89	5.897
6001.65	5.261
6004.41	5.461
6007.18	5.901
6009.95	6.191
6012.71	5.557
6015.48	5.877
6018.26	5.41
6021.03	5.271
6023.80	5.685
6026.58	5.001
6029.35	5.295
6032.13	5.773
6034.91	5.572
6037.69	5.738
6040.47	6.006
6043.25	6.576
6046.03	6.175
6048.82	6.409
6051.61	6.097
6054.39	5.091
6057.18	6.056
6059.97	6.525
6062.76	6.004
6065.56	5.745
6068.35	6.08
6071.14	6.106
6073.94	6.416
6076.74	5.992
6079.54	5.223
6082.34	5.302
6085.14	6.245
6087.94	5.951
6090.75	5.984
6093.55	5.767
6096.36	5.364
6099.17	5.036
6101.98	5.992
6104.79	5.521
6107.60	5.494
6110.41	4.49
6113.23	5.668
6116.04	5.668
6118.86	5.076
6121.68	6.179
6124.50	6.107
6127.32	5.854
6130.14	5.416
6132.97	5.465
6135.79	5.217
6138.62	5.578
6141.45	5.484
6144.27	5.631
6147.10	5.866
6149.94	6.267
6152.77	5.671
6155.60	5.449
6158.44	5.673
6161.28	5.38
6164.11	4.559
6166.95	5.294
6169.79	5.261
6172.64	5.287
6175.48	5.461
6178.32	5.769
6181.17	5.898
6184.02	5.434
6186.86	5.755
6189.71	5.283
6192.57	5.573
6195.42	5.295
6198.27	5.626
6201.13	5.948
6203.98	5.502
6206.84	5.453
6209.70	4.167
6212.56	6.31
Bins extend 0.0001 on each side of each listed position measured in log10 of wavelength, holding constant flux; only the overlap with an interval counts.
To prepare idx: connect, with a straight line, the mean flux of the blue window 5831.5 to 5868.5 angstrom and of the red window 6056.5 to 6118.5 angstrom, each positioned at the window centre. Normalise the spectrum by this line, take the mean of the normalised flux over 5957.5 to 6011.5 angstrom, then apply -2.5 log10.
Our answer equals 0.02 mag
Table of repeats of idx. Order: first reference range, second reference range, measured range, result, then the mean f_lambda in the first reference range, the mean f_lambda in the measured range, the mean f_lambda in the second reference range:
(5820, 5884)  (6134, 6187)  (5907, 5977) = 0.03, 5.88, 5.61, 5.52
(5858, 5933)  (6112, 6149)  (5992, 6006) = -0.04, 5.42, 5.71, 5.64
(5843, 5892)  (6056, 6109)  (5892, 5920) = 0.07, 5.6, 5.3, 5.83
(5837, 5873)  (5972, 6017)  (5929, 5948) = 0.01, 5.77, 5.64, 5.68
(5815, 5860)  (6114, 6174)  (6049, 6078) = -0.06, 6.08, 6.03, 5.54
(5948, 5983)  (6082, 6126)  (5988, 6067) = -0.04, 5.53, 5.8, 5.62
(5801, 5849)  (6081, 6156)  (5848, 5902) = 0.12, 6.16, 5.42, 5.62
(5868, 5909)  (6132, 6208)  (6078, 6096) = -0.05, 5.37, 5.73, 5.52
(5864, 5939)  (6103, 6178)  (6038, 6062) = -0.11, 5.49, 6.1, 5.51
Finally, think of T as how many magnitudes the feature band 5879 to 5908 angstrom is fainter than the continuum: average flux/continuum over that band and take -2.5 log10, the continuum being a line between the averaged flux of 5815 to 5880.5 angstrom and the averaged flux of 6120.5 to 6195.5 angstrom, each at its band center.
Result 0.14 mag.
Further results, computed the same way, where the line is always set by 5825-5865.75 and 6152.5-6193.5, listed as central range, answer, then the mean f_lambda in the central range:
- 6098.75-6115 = 0.03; 5.4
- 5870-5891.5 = 0.07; 5.55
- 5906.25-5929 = 0.04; 5.66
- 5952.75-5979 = 0.04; 5.57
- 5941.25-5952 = 0.06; 5.49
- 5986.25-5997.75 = -0.03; 5.88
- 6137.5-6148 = -0.03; 5.63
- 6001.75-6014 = 0.00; 5.73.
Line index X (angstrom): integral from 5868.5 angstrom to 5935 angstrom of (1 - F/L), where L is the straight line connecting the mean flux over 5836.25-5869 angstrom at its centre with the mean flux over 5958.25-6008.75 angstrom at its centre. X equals 2.63 angstrom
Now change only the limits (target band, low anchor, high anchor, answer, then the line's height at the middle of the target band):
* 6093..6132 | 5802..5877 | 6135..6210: 0.28 angstrom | 5.58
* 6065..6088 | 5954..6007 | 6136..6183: -1.33 angstrom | 5.58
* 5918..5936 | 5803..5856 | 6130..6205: 0.72 angstrom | 5.96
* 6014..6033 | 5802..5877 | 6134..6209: 0.83 angstrom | 5.71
